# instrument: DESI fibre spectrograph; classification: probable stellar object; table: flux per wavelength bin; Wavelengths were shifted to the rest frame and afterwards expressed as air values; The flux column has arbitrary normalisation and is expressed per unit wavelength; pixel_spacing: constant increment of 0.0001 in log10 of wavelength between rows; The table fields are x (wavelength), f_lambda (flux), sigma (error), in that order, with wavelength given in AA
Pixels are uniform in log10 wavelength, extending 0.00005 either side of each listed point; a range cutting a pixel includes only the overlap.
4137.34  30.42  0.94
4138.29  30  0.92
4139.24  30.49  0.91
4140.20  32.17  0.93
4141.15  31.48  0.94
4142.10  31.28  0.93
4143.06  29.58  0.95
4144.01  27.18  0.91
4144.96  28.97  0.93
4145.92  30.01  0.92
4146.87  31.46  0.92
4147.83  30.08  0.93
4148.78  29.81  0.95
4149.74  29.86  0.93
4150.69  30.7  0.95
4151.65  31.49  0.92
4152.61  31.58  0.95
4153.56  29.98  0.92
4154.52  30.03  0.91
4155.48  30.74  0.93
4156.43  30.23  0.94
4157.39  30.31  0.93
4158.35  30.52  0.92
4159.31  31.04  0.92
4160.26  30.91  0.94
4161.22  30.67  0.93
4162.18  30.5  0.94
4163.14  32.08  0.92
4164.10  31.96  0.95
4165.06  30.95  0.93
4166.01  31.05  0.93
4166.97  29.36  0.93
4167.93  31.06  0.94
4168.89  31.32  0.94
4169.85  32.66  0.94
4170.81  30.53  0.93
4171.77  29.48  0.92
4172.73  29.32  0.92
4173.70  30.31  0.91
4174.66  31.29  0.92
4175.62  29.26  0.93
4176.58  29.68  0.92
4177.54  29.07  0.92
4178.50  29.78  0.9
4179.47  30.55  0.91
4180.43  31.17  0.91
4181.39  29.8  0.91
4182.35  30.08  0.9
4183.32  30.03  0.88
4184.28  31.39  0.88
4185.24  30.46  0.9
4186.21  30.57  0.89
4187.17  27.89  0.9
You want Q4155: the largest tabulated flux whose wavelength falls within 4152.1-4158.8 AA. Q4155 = 31.58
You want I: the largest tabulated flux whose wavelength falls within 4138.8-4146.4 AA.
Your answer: 32.17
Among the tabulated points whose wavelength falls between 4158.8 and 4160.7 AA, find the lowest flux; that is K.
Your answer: 30.91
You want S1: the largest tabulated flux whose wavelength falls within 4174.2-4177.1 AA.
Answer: 31.29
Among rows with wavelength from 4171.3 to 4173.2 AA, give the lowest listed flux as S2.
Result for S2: 29.32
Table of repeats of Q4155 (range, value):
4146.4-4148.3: 31.46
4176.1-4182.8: 31.17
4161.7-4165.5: 32.08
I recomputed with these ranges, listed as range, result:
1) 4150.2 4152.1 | 31.49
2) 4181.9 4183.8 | 30.08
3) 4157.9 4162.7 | 31.04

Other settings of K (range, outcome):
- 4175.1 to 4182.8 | 29.07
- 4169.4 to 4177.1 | 29.26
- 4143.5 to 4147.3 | 27.18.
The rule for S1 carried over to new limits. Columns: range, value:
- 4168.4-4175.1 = 32.66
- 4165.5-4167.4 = 31.05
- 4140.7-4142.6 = 31.48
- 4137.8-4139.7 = 30.49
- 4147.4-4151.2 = 30.7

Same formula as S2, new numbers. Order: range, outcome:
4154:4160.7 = 30.03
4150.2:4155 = 29.98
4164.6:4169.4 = 29.36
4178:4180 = 29.78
